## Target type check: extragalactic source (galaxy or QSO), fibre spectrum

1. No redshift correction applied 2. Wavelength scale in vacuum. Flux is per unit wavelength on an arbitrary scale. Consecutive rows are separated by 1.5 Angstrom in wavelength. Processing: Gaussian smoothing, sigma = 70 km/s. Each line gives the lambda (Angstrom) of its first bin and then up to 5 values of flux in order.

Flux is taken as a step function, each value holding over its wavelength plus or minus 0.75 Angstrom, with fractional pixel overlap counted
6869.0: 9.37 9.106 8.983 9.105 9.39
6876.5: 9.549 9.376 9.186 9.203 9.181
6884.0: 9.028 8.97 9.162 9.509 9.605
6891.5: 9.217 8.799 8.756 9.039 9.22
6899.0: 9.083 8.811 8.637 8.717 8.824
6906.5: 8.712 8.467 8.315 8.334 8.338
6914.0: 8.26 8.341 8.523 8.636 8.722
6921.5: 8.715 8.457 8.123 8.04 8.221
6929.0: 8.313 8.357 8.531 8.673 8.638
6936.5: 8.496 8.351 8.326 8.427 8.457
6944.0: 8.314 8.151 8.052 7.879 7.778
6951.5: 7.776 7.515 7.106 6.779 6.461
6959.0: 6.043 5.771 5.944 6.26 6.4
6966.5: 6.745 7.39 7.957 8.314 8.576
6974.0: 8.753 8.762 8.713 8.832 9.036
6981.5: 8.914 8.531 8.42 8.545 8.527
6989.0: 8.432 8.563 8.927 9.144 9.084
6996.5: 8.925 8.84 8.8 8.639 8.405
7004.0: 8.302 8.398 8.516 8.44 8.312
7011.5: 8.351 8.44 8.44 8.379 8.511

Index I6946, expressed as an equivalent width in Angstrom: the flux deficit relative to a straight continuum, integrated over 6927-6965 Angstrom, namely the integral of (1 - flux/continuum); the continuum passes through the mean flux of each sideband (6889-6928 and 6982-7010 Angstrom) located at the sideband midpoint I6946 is 4.3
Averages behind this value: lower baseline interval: 8.66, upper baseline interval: 8.63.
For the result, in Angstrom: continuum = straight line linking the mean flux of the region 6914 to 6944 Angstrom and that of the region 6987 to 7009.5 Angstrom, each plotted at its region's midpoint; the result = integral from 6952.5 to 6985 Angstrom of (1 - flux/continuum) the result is 3.7 Angstrom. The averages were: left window 8.43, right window 8.66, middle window 7.6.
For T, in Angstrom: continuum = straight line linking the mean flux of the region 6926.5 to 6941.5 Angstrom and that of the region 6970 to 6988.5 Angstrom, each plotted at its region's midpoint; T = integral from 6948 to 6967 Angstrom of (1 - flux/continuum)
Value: 3.9 Angstrom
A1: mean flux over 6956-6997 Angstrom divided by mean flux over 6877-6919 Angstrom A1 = 0.90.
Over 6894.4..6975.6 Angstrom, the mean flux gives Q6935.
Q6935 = 8.07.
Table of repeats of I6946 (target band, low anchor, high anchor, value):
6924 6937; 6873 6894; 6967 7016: 0.8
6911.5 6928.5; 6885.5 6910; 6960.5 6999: 0.7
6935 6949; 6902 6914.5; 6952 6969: -1.9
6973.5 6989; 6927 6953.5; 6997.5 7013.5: -0.5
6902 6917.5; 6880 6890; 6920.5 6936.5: 0.5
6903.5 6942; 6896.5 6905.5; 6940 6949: 0.5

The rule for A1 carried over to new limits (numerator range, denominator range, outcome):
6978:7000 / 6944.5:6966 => 1.25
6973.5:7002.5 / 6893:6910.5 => 1.00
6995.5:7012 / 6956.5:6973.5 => 1.24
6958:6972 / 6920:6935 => 0.81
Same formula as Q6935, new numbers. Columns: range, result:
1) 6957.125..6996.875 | 8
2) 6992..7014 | 8.62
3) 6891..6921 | 8.68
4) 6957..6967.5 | 6.25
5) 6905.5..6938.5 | 8.44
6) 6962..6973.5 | 7.31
